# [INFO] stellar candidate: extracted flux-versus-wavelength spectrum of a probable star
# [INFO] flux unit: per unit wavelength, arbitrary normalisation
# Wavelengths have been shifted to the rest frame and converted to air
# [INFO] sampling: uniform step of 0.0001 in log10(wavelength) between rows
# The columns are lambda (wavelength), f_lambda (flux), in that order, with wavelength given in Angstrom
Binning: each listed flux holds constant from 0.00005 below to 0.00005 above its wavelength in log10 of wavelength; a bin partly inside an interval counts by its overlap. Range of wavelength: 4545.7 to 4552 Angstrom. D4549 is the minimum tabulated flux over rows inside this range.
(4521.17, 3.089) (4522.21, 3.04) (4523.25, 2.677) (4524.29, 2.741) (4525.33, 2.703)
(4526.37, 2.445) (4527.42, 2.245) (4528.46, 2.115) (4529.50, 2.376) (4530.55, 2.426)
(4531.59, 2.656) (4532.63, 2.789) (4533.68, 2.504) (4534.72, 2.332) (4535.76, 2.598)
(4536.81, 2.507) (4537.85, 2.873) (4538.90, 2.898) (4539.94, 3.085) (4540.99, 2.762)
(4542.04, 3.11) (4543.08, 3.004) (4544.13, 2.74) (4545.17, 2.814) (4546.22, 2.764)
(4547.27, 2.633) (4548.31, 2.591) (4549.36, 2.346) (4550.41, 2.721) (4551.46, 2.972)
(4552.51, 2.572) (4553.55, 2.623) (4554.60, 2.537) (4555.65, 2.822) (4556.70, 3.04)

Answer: 2.346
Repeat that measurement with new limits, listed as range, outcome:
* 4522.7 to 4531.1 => 2.115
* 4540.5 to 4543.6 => 2.762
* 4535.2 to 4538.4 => 2.507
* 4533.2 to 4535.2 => 2.332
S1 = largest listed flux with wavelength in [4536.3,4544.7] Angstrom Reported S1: 3.11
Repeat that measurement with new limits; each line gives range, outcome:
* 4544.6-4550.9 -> 2.814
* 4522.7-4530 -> 2.741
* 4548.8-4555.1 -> 2.972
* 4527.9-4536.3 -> 2.789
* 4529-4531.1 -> 2.426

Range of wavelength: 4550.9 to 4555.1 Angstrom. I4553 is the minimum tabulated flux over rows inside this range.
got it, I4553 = 2.537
